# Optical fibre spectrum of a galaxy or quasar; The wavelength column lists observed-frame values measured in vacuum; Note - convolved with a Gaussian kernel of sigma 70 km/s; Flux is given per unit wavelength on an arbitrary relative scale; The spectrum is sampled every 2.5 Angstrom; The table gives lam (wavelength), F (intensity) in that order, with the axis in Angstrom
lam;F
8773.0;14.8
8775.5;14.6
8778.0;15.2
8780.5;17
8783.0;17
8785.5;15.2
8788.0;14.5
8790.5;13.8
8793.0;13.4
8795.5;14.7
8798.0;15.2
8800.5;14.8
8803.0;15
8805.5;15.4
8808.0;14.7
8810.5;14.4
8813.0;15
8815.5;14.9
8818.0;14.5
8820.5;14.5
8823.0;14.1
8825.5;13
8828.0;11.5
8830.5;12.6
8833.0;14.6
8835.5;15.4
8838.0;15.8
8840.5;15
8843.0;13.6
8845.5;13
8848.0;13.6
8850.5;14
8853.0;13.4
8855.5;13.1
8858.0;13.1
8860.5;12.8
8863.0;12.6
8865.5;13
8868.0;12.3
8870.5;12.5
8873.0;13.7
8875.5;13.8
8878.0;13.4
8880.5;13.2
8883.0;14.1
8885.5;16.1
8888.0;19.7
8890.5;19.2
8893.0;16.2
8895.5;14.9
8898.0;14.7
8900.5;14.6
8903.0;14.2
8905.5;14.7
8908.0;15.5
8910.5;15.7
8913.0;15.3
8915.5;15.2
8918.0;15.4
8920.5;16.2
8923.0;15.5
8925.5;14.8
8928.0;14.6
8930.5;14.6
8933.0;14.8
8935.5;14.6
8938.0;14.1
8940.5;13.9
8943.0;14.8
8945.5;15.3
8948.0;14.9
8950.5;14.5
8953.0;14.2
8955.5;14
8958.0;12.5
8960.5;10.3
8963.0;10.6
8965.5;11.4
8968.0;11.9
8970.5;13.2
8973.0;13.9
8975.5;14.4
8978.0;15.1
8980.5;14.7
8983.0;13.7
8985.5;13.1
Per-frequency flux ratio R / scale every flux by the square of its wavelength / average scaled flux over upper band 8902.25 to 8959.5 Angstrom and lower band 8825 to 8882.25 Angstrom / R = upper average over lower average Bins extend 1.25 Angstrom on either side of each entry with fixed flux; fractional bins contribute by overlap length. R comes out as 1.12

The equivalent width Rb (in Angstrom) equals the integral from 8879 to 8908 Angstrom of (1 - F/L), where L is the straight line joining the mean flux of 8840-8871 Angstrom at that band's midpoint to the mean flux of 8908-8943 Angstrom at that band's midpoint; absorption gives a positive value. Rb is -2.9 Angstrom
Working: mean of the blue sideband 13.2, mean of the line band 15.6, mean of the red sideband 15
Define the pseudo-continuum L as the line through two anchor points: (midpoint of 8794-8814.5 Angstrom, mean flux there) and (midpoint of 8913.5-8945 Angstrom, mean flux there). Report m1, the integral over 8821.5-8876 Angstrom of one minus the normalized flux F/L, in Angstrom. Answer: 5.2 Angstrom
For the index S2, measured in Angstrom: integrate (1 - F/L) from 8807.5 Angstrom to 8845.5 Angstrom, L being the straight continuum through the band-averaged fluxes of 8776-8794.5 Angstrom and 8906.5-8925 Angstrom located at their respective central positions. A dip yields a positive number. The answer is 2.63 Angstrom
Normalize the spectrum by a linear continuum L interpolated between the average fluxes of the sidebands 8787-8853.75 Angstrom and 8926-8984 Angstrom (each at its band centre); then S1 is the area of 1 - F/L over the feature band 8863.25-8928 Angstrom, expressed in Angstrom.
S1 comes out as -4.39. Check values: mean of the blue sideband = 14.2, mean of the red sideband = 13.8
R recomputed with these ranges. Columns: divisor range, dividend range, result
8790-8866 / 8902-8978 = 1.04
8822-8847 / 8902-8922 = 1.12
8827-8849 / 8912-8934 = 1.11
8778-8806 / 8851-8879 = 0.88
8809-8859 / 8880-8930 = 1.13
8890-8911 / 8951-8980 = 0.85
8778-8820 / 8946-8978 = 0.91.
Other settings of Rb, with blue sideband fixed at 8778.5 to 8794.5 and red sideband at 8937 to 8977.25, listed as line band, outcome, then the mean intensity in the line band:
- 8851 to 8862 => 1.0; 13.2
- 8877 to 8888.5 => -0.7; 15.1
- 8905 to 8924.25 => -2.3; 15.5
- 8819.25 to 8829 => 1.0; 13.3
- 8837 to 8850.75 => 0.4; 14.1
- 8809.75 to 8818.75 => 0.1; 14.7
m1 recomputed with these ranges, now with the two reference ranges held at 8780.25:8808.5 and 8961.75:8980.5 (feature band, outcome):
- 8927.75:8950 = -2.0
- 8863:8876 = 1.1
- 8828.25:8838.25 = 0.3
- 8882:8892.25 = -2.4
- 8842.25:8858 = 1.1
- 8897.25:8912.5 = -1.3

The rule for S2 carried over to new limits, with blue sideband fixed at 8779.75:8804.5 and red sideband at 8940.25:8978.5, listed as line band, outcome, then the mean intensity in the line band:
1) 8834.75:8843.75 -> -0.27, 15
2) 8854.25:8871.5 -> 1.87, 12.8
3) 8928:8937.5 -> -0.67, 14.6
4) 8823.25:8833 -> 1.22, 12.8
